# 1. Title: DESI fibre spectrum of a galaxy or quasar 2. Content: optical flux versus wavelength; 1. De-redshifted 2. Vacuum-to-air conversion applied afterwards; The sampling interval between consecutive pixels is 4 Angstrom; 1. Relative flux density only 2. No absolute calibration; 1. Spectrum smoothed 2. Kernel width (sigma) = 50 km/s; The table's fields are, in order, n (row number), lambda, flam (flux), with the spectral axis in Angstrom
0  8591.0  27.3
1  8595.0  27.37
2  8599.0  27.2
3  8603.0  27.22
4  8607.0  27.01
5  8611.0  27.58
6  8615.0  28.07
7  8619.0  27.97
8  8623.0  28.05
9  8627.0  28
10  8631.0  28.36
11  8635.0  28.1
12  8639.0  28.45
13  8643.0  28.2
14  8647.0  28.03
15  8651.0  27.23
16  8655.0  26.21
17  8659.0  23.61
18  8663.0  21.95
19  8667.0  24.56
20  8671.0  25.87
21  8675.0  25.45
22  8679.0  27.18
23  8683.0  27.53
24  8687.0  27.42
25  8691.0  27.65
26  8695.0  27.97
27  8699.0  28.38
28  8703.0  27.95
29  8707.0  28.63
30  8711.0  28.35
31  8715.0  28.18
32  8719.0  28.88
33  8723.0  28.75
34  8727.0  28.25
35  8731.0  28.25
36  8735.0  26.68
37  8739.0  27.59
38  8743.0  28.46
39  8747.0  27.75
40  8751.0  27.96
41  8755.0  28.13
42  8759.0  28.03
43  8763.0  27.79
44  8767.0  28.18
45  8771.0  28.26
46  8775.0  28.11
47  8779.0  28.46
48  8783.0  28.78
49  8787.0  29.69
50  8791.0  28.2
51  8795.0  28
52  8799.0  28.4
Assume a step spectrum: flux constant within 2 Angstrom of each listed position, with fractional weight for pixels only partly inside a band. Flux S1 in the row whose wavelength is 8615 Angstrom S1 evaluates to 28.07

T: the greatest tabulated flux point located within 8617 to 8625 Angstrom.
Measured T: 28.05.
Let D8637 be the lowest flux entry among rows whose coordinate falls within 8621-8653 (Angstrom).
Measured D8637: 27.23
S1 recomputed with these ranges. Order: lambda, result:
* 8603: 27.22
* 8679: 27.18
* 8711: 28.35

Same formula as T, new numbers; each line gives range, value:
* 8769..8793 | 29.69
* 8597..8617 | 28.07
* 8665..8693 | 27.65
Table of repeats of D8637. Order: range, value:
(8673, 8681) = 25.45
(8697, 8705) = 27.95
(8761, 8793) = 27.79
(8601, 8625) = 27.01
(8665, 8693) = 24.56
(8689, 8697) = 27.65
